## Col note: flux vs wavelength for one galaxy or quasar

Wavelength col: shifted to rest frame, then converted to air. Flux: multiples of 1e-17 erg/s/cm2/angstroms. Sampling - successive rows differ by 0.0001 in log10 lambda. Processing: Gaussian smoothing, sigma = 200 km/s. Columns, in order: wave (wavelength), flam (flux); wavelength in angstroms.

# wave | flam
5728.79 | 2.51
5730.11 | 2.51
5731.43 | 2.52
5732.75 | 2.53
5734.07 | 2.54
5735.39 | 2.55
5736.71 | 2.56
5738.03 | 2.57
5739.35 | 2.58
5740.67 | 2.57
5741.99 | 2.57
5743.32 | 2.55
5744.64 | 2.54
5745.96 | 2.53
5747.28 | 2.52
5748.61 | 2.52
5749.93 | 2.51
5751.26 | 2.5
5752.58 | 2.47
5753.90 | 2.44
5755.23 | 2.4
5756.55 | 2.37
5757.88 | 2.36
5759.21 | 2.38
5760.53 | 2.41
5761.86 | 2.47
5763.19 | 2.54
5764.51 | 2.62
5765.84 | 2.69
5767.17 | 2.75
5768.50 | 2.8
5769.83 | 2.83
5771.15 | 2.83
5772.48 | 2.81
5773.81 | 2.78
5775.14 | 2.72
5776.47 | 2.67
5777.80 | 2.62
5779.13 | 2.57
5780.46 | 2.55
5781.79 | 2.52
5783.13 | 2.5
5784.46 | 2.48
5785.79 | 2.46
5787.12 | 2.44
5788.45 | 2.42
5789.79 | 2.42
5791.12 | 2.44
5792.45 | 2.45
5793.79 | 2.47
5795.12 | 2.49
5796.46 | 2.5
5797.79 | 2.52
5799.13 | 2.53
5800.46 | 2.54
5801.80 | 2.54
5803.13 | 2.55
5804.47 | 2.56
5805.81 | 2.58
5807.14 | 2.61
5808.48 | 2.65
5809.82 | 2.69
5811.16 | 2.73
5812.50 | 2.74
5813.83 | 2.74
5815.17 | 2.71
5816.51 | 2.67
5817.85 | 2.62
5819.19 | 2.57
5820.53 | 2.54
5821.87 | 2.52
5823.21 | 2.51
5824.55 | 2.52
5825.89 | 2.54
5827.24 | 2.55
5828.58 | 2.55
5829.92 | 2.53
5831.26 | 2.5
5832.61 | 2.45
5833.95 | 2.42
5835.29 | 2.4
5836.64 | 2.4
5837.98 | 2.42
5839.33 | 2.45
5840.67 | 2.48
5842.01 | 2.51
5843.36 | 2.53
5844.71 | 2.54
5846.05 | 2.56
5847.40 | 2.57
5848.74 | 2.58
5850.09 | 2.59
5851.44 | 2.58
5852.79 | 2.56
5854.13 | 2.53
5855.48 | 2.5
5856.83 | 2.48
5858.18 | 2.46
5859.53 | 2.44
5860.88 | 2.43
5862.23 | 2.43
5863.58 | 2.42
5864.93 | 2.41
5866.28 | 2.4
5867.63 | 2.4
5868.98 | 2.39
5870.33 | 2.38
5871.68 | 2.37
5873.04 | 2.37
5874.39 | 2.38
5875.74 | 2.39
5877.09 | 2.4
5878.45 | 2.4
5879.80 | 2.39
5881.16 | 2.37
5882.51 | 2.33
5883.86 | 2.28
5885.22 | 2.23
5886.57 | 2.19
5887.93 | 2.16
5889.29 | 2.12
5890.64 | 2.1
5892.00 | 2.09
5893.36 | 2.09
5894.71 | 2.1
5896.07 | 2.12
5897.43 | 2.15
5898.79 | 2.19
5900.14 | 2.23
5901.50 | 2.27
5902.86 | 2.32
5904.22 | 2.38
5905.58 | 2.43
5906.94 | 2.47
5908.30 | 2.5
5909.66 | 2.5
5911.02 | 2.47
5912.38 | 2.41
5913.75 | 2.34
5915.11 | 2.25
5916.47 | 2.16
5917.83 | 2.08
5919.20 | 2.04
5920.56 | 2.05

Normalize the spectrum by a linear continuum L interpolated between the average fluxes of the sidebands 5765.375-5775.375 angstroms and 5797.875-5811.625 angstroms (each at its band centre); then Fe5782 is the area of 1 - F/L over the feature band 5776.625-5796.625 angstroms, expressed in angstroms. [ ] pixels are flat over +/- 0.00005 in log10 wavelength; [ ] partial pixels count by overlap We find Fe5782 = 1.5 angstroms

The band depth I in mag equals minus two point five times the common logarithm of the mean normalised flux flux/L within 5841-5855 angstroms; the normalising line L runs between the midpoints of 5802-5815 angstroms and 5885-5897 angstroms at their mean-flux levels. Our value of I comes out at -0.067 mag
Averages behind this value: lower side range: 2.65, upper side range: 2.13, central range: 2.55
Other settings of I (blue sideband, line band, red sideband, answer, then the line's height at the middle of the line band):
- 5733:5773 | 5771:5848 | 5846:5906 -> -0.039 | 2.46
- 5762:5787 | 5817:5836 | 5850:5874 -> 0.005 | 2.53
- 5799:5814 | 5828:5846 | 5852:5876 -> 0.018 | 2.52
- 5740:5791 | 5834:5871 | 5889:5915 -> -0.043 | 2.38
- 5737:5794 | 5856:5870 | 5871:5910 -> -0.037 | 2.34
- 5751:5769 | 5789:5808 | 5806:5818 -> 0.053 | 2.64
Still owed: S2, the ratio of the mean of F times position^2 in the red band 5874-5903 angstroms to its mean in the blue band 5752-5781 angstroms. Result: 0.90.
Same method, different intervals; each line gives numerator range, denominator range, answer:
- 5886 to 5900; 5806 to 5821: 0.82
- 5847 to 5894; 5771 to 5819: 0.94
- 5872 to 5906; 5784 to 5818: 0.91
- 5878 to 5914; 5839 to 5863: 0.92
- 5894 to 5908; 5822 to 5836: 0.93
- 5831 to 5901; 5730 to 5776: 0.96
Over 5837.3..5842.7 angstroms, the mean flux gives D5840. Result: 2.47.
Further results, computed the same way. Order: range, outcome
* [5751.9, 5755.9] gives 2.44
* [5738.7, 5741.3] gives 2.58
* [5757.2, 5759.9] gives 2.37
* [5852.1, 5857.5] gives 2.52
